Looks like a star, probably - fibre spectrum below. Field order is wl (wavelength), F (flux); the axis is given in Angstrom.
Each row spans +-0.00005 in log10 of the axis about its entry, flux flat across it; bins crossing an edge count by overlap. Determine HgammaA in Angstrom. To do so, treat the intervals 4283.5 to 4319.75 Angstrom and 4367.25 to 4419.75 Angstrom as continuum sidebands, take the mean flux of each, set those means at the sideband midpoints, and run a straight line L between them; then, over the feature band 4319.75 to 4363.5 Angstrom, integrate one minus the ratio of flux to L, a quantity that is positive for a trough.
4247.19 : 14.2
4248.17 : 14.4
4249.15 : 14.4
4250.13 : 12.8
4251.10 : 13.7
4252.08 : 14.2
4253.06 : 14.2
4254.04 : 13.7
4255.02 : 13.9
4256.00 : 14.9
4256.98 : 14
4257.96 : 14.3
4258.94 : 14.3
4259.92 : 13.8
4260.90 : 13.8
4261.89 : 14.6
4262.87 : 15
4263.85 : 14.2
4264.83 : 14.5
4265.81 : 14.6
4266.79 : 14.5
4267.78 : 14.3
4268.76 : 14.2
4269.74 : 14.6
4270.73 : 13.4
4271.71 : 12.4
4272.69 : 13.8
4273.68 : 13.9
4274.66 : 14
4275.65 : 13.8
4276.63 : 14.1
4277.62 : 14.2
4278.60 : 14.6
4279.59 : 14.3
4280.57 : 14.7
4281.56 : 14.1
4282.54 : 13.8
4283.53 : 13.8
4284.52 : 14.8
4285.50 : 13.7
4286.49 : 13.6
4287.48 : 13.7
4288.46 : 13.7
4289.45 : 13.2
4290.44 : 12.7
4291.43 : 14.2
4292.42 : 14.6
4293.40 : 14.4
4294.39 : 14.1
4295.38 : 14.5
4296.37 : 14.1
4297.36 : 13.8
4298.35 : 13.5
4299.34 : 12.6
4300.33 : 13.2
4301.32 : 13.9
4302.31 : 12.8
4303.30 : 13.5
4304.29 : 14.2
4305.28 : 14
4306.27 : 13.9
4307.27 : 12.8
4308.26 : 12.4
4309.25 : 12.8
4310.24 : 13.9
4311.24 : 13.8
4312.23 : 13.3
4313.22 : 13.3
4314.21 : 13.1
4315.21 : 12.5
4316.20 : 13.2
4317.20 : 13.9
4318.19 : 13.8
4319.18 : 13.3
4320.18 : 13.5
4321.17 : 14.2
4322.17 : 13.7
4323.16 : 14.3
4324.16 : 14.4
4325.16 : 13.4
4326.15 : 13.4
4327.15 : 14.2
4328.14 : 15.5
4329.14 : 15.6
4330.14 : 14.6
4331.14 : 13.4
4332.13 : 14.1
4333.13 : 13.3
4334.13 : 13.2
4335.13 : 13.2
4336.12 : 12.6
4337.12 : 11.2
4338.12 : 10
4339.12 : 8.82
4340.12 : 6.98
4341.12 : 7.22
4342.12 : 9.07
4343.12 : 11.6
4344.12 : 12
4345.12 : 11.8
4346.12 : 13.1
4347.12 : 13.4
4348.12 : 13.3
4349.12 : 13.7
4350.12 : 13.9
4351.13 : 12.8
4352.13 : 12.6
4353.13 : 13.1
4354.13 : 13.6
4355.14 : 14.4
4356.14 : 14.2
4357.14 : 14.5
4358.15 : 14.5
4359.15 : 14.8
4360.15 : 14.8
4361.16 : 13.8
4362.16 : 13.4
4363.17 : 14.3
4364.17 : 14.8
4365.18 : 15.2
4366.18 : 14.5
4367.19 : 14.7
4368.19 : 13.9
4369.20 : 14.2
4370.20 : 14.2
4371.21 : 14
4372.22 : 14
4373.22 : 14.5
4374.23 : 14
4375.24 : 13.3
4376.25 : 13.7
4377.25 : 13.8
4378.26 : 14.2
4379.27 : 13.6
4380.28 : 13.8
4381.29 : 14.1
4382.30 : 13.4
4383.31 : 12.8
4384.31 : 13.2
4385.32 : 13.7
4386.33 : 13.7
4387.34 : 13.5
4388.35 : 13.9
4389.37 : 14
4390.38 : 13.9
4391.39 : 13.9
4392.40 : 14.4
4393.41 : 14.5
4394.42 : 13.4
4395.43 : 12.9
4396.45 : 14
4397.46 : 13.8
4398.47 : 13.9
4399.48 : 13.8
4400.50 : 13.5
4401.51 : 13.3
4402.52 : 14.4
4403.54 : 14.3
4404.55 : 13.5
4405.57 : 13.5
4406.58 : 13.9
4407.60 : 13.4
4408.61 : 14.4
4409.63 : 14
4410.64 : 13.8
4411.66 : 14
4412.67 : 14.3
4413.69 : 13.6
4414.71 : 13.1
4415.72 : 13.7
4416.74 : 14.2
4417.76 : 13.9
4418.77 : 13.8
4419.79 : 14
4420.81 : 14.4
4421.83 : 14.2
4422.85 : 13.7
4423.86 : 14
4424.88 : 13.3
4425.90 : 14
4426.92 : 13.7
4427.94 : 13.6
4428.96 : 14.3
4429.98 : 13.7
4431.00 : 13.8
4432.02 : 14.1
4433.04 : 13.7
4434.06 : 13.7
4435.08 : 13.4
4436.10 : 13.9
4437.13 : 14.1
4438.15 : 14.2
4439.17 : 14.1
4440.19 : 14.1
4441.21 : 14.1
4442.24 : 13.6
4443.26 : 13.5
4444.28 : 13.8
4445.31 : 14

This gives 2.1 Angstrom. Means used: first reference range 13.6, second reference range 13.8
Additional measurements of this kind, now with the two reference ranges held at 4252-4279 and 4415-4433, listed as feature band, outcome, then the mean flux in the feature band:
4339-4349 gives 2.2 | 10.9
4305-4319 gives 0.7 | 13.3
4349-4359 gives 0.2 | 13.8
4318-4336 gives 0.1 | 13.9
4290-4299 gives 0.1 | 14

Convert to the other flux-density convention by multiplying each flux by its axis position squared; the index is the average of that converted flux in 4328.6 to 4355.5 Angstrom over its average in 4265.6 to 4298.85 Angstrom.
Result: 0.9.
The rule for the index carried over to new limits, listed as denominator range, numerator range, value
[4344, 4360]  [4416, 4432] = 1.06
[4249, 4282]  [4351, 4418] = 1.04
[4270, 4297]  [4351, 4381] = 1.05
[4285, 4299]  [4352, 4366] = 1.06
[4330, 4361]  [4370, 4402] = 1.12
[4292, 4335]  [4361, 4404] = 1.05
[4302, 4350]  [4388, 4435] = 1.12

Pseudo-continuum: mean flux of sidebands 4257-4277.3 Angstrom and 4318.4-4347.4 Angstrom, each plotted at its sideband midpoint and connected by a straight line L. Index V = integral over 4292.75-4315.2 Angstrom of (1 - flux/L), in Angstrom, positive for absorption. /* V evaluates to -0.5 Angstrom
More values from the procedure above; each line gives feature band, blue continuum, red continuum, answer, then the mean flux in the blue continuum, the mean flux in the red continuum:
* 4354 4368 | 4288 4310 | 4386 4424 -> -0.7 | 13.6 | 13.9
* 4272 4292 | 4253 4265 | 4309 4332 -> 0.2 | 14.2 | 13.8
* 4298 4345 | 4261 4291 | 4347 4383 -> 3.7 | 14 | 14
